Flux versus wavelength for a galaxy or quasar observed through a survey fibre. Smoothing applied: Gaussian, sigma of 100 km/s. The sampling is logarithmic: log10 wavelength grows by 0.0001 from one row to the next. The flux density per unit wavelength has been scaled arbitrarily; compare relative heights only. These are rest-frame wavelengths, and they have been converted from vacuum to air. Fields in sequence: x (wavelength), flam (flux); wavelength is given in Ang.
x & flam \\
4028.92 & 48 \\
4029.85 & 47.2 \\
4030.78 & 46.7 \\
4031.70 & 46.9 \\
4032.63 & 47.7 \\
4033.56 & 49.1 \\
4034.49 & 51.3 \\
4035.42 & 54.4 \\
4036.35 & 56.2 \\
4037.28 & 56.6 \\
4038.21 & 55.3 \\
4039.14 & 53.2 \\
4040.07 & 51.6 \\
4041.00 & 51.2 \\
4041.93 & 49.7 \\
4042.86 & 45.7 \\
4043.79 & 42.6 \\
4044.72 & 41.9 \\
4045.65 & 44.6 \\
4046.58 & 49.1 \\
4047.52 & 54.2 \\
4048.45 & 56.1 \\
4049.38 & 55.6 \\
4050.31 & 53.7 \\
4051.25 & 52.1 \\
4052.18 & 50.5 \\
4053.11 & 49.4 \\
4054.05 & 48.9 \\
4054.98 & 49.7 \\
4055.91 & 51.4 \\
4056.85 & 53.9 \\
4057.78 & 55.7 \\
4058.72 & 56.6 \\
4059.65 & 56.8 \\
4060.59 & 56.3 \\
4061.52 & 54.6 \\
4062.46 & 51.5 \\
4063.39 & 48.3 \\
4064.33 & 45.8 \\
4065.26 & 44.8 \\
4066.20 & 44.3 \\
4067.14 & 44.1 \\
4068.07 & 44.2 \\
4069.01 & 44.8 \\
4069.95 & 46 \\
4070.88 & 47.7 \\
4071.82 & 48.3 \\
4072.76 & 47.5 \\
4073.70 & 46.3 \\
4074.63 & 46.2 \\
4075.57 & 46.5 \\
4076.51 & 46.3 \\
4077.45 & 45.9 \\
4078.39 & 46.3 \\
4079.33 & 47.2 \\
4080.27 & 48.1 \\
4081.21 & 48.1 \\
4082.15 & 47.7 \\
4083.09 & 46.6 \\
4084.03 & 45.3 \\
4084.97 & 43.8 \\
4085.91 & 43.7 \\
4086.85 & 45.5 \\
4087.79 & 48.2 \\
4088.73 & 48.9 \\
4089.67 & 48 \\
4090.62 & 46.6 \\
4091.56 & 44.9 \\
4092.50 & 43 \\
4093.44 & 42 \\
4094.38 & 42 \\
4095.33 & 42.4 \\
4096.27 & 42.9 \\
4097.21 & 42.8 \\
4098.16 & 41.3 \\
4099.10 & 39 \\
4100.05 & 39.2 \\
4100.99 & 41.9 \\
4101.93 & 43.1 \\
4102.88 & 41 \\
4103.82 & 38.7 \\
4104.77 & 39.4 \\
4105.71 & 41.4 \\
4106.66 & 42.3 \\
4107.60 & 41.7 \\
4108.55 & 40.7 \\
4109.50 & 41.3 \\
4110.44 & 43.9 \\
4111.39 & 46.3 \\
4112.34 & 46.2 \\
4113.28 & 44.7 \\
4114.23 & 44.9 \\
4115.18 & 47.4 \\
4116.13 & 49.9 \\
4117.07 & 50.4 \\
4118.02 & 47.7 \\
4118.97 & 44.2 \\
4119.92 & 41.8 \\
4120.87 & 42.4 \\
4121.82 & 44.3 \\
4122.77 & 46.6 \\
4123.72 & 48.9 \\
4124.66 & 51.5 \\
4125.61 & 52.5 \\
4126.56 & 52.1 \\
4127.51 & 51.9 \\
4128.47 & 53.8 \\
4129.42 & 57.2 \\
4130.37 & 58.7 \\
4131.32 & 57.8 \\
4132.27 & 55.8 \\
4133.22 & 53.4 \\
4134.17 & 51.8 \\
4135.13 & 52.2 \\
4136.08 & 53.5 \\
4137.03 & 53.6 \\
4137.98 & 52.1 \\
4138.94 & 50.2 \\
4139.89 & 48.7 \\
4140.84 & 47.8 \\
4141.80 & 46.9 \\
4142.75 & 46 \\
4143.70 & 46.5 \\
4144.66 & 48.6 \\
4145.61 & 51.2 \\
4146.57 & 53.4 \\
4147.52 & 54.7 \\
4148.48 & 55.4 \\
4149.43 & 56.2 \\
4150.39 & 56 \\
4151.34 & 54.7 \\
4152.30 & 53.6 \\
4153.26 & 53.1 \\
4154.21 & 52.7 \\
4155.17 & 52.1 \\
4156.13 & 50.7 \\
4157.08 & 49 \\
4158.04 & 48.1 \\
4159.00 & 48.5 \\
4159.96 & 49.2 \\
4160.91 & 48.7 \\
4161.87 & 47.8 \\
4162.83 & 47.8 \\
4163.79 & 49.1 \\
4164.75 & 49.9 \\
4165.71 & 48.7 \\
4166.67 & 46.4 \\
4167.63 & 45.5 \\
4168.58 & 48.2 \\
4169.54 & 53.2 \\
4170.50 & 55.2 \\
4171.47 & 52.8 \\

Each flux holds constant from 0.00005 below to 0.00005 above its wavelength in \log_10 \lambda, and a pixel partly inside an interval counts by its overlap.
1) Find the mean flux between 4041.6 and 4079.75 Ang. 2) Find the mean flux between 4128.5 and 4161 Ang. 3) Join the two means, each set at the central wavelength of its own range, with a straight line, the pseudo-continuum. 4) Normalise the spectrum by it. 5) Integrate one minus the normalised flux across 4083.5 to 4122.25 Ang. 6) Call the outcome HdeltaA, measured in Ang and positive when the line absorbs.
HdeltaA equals 5.19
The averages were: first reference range 49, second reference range 52.1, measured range 43.8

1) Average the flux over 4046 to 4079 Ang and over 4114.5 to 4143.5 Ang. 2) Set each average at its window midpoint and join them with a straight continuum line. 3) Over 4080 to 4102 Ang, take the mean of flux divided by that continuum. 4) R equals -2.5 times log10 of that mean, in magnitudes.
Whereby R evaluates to 0.128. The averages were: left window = 49.7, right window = 50.3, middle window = 44.4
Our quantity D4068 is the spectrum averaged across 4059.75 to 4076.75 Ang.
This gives 47.6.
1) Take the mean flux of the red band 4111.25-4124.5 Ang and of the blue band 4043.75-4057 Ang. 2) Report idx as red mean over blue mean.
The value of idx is 0.9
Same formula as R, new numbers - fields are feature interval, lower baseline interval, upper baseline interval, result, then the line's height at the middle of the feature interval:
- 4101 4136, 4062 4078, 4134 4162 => 0.04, 49.3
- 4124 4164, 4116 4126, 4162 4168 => -0.09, 47.6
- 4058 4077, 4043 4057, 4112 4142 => 0.04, 50.1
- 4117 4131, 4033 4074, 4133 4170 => 0.02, 50.5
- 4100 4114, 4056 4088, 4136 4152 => 0.18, 49.7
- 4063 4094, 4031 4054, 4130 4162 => 0.11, 51.1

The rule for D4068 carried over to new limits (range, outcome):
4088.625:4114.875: 42.8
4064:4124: 44.7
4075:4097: 45.6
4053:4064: 52.8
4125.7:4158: 52.4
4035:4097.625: 48.5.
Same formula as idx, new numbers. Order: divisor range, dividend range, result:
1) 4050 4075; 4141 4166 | 1.02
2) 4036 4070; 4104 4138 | 0.96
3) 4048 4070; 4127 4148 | 1.03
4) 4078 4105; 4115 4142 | 1.15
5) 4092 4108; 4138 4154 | 1.24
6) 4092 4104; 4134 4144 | 1.20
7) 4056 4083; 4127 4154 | 1.08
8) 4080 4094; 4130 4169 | 1.11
